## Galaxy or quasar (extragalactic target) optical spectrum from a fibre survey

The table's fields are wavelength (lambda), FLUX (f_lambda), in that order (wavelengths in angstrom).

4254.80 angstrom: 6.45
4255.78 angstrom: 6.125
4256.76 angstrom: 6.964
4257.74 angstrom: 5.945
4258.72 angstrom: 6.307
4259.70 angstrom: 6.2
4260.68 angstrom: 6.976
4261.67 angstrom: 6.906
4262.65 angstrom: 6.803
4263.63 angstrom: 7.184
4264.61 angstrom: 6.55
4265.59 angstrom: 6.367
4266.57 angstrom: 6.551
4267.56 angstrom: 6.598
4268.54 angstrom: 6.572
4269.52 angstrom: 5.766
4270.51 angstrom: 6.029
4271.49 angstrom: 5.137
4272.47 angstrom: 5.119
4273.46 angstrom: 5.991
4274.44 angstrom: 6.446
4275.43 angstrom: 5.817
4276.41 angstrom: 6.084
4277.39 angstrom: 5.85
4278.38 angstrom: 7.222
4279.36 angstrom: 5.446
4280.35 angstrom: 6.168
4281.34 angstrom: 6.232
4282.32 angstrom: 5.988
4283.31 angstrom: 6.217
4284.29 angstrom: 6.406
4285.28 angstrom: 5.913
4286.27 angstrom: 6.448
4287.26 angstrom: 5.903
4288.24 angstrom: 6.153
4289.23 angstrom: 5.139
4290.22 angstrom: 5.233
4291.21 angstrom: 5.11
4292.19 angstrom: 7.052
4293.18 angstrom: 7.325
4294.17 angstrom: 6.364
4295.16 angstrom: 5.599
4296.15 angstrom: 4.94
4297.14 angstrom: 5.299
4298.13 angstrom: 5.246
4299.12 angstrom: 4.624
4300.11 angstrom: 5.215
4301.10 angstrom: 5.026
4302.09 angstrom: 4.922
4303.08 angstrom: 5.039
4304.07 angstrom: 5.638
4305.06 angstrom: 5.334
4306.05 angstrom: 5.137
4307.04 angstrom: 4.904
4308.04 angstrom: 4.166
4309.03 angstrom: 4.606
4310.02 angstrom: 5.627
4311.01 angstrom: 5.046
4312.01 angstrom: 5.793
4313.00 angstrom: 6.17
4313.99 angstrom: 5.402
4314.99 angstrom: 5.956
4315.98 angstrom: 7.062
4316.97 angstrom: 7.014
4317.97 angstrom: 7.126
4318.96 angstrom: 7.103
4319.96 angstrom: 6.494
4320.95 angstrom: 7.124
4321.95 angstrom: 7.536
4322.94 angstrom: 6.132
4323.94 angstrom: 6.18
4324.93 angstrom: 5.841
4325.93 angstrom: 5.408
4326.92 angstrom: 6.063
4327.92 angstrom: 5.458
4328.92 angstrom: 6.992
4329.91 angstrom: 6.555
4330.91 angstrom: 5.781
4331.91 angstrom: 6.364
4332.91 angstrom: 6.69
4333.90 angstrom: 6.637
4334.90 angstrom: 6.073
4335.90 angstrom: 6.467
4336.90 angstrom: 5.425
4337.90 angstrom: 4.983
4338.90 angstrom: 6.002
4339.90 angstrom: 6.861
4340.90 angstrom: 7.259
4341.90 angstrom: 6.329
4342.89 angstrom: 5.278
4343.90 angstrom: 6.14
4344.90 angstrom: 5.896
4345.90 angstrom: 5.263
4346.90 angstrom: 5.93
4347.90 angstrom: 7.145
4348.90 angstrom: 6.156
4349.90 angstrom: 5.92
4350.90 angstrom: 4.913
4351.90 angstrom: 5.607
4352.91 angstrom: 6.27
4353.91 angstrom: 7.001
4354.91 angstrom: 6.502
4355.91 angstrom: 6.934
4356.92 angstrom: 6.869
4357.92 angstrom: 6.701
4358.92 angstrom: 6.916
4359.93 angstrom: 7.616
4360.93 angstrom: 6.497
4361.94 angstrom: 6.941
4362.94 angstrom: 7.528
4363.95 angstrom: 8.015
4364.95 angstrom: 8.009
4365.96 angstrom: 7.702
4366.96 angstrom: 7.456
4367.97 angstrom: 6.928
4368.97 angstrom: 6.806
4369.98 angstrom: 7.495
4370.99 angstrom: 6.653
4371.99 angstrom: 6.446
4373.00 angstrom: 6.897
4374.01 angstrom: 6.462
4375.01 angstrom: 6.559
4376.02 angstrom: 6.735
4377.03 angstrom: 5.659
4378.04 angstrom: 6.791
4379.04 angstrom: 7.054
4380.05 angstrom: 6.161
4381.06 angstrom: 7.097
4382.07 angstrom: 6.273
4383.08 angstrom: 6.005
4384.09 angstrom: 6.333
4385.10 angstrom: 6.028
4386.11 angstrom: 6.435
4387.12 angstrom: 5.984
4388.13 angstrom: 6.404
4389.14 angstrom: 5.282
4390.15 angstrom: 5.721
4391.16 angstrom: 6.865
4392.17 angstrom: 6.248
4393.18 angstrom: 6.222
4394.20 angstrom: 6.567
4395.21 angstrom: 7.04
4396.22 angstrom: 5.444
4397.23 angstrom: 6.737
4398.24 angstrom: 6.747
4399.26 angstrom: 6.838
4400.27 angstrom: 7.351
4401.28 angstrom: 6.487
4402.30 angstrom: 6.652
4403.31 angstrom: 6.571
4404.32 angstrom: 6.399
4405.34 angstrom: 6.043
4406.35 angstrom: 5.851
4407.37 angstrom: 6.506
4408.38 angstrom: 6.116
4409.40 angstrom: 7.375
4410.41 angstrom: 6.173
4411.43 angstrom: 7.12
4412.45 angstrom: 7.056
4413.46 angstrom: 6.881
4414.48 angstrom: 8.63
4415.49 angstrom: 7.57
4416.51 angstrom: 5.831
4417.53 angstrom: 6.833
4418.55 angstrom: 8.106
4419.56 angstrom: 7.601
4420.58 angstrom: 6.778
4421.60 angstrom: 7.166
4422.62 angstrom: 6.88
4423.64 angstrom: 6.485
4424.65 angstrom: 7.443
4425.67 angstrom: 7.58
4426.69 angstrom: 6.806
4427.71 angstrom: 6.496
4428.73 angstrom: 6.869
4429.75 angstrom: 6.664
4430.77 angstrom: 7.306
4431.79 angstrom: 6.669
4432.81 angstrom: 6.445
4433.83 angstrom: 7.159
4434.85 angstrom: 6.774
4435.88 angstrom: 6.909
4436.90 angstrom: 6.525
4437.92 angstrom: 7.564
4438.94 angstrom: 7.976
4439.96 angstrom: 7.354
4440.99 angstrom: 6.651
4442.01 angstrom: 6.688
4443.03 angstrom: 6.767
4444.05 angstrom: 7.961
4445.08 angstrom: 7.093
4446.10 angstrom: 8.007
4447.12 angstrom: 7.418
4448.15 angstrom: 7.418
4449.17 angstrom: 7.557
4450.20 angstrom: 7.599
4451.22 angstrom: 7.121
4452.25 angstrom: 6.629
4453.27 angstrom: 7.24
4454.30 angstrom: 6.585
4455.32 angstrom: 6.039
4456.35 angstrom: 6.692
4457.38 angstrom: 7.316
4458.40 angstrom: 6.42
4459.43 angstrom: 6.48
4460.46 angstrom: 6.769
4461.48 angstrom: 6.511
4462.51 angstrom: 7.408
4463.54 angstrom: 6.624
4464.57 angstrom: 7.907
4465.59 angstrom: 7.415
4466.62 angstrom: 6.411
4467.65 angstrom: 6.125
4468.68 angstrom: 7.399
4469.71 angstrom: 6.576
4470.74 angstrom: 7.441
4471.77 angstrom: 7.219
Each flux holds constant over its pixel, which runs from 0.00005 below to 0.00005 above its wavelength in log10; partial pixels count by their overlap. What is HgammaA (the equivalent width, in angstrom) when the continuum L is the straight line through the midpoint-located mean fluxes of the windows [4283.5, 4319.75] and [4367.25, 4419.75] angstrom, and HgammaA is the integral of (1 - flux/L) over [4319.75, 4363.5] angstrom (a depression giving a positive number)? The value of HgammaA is -1.7 angstrom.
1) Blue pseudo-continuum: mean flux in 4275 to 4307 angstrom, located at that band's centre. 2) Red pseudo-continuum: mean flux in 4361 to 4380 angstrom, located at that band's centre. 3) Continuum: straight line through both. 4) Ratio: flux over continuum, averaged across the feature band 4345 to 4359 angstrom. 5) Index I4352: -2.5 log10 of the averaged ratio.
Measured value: 0.07 mag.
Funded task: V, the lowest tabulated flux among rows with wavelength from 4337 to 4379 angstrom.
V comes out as 4.913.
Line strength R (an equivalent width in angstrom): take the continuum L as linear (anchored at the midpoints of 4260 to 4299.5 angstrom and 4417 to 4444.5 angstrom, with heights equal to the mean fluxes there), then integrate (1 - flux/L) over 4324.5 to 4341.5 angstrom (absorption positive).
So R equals 0.7 angstrom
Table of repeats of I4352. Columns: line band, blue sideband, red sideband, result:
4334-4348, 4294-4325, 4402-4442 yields 0.001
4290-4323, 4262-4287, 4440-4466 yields 0.104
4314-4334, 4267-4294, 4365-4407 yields -0.033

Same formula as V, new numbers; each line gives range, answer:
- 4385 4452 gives 5.282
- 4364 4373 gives 6.446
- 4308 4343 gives 4.166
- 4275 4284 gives 5.446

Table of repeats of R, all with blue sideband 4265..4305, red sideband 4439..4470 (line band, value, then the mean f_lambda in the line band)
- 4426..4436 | 0.1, 6.81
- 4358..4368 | -1.5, 7.35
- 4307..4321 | 0.2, 5.97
